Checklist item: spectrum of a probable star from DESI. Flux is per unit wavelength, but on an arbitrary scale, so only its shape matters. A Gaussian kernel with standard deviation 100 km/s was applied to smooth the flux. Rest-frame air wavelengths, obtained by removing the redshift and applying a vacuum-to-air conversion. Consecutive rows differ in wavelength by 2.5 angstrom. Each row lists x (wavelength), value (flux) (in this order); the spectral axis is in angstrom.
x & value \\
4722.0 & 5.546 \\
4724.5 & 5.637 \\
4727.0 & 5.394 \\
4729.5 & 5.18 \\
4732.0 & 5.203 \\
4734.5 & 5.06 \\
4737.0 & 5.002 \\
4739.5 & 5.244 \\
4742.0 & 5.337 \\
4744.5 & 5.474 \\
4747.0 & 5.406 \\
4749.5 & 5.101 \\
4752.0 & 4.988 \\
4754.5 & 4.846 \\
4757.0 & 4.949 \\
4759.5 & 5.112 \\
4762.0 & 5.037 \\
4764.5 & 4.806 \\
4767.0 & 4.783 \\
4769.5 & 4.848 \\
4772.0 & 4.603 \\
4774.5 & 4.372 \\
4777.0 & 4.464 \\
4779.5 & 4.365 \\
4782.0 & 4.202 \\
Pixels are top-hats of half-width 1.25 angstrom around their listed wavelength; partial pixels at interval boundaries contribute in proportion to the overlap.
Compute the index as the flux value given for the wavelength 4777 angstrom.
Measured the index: 4.464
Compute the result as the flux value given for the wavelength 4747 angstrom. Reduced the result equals 5.406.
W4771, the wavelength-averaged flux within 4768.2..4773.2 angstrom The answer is 4.73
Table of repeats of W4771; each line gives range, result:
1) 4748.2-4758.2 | 4.97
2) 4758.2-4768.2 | 4.94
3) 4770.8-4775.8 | 4.49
